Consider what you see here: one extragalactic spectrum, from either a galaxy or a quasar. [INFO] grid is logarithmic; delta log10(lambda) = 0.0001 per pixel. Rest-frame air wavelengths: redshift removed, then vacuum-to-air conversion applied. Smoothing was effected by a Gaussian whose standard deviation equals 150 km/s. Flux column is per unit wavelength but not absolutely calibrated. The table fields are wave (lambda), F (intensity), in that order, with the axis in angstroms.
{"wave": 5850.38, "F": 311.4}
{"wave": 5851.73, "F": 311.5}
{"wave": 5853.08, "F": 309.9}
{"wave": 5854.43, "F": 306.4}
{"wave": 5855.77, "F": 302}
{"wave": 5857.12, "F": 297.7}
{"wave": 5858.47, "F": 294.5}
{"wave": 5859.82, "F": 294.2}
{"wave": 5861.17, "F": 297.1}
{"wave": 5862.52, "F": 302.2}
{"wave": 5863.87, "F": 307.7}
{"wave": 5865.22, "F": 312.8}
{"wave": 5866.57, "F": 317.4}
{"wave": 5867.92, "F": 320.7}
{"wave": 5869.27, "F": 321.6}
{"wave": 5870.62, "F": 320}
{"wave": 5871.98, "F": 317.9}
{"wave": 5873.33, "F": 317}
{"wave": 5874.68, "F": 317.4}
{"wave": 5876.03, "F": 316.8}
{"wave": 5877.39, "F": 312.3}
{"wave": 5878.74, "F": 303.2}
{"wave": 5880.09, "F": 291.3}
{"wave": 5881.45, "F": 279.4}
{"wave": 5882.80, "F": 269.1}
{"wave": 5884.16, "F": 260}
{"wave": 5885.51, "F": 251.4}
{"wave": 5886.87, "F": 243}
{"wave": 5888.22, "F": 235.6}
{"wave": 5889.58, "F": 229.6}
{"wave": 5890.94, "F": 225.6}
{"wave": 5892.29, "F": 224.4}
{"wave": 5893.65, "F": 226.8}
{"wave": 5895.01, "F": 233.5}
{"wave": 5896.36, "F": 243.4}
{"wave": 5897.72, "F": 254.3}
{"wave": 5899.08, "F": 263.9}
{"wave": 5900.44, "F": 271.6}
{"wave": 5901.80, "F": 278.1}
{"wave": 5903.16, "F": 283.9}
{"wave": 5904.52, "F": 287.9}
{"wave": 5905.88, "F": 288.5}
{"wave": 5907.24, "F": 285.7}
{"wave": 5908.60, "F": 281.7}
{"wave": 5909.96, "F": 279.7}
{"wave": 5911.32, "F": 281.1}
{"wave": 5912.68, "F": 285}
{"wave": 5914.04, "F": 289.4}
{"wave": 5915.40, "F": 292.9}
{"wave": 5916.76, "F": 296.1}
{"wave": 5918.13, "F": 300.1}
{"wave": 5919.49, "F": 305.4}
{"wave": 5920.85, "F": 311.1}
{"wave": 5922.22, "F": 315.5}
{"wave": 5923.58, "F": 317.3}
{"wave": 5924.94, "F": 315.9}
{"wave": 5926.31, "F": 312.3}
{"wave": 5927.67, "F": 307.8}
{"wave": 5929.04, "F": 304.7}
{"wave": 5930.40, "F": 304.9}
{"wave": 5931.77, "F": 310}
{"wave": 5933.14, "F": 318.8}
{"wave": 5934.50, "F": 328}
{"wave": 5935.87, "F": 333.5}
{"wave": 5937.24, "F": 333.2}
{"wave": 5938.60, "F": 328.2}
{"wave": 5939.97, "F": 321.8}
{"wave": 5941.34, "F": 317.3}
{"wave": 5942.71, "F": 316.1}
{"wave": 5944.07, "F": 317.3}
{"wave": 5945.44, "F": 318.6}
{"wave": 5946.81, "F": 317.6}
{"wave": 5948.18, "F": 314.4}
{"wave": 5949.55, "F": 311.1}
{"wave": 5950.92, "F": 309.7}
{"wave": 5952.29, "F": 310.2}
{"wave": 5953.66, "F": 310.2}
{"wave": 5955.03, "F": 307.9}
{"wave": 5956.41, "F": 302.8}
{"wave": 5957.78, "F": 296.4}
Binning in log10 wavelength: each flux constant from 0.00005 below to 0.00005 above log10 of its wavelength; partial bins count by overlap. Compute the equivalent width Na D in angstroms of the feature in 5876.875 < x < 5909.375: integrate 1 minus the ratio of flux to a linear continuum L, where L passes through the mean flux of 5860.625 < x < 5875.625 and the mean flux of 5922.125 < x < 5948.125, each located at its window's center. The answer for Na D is 5.4 angstroms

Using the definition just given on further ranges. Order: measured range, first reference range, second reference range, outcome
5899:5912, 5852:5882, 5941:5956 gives 1.23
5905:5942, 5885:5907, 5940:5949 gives -2.12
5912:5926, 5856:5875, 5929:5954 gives 0.54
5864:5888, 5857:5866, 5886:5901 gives -2.01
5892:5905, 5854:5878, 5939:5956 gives 2.27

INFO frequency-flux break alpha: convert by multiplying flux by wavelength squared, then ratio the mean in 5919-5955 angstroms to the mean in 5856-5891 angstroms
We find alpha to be 1.11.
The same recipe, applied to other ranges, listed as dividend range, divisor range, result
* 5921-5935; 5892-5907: 1.21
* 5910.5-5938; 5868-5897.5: 1.14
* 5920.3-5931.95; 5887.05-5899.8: 1.32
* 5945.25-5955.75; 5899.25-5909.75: 1.13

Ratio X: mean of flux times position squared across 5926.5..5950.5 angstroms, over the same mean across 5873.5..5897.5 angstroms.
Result 1.23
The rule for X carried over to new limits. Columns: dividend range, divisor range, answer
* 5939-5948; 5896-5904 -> 1.21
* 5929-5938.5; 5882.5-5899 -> 1.35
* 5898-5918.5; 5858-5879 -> 0.92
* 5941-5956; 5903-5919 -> 1.10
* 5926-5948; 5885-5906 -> 1.28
